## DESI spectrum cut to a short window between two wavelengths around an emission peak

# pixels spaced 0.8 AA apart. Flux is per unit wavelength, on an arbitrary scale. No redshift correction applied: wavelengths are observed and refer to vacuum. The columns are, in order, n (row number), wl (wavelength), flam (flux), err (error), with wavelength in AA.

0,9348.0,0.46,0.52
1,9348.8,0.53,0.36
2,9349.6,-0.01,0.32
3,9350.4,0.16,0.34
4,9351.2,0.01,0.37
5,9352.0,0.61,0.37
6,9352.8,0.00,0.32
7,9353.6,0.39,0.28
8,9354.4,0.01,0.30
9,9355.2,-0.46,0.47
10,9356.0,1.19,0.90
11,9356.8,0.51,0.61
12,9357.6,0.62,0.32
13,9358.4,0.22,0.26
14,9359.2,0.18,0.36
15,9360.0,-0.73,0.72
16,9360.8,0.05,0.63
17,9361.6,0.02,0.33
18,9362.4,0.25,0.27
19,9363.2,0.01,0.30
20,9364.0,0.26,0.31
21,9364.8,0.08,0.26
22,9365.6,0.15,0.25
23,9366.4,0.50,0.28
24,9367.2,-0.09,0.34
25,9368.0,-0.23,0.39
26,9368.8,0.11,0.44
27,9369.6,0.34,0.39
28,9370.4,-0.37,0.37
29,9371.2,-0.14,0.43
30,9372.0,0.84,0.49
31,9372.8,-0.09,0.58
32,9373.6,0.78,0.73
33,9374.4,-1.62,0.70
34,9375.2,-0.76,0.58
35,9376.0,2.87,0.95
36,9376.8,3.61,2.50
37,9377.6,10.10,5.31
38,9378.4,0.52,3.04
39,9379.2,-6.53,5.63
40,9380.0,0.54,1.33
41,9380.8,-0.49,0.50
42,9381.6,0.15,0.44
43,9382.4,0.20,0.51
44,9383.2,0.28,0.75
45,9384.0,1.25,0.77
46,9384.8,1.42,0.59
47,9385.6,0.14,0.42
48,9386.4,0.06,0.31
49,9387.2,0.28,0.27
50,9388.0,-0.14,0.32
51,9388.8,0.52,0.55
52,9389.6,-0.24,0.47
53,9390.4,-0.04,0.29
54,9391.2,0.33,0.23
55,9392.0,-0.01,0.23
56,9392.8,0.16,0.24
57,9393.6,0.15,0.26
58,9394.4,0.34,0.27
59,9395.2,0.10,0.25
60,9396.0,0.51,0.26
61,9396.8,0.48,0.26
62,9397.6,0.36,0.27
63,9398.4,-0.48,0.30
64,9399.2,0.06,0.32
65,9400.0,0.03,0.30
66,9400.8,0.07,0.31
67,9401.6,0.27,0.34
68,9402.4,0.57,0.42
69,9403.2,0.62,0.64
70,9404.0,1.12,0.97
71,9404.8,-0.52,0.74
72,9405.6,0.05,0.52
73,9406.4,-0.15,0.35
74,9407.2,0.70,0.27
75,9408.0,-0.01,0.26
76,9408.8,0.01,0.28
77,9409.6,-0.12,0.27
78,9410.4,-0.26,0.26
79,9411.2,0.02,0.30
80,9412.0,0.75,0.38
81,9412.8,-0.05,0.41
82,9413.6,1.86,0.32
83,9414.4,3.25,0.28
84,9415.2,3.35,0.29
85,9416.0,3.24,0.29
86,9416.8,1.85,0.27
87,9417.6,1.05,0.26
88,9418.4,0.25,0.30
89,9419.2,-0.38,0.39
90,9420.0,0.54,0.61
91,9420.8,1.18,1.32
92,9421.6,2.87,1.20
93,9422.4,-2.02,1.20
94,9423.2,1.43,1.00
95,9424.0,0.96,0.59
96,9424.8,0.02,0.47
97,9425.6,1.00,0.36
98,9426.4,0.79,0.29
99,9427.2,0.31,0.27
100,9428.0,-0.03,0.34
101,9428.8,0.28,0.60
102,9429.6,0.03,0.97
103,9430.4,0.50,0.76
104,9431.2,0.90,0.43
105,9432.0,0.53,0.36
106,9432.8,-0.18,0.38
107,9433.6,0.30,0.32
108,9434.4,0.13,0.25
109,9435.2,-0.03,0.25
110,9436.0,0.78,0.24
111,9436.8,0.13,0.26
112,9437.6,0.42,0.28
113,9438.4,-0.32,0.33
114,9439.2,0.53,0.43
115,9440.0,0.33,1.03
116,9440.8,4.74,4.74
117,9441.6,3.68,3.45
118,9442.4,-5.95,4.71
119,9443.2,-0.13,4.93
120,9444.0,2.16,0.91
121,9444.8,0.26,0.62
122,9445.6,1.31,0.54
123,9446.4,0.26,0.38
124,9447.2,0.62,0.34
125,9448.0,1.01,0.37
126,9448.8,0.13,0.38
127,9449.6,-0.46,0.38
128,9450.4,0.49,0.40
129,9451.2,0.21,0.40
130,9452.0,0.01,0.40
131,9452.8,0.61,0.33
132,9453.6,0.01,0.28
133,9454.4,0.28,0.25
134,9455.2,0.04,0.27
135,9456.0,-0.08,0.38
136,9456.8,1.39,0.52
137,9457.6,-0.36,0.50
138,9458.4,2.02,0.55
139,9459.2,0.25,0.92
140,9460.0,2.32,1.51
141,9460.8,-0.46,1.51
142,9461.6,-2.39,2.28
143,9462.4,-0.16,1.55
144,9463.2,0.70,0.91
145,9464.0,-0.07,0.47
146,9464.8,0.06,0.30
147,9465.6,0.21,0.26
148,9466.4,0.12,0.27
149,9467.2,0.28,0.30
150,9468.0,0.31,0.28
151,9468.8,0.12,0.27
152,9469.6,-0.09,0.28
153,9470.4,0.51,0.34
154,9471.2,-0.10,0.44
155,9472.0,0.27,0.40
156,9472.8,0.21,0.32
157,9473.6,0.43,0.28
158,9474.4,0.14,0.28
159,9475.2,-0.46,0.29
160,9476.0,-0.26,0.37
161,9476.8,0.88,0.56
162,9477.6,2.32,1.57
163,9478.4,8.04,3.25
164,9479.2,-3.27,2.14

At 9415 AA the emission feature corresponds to H-alpha 6563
